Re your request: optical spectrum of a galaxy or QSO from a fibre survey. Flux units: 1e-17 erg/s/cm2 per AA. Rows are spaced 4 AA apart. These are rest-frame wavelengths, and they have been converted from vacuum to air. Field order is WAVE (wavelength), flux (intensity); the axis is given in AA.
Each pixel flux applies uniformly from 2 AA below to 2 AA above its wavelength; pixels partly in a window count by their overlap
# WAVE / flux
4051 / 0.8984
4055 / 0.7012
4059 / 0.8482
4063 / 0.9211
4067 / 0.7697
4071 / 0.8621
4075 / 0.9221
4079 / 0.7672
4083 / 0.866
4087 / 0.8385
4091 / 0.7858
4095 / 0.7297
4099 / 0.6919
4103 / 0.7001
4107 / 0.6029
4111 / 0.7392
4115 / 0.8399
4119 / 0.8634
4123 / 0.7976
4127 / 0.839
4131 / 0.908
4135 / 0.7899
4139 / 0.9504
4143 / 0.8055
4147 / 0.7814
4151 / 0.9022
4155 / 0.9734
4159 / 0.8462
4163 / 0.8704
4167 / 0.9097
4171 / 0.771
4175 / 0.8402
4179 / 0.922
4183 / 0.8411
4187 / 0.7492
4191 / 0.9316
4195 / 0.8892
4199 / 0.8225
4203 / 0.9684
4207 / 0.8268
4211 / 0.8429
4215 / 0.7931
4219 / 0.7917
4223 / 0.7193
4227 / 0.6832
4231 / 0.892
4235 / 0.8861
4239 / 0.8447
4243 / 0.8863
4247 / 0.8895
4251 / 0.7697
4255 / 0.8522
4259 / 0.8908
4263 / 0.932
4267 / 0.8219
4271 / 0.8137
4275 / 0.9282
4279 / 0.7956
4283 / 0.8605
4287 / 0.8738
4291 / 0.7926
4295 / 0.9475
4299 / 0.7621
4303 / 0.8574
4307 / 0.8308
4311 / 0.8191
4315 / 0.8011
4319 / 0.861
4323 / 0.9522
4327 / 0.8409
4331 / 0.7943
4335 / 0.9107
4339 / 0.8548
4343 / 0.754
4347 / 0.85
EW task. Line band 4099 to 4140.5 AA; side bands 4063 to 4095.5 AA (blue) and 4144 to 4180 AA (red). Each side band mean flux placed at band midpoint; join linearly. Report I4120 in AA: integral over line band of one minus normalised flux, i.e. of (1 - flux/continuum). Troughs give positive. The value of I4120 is 2.5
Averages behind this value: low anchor 0.828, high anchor 0.865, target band 0.796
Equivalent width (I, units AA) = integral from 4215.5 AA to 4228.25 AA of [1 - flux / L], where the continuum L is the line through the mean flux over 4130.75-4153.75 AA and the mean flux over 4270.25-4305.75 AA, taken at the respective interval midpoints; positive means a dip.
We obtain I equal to 1.7 AA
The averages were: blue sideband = 0.856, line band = 0.741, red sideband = 0.849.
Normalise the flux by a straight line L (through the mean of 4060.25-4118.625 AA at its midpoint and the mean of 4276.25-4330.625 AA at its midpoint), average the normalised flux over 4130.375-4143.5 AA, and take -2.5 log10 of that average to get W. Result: -0.08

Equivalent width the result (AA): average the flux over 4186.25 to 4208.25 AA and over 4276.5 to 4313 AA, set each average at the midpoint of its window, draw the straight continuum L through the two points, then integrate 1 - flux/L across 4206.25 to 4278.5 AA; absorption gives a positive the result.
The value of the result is 1.7 AA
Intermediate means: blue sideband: 0.872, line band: 0.836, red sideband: 0.839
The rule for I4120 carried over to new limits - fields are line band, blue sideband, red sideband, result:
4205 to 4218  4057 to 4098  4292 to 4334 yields 0.31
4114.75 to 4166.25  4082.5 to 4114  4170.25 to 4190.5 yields -4.62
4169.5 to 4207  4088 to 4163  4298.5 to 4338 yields -1.68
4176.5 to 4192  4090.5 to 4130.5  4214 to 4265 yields -1.00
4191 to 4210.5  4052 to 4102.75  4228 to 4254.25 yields -0.86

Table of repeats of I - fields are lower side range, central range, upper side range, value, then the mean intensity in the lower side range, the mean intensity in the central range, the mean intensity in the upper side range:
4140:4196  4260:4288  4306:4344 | -0.39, 0.861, 0.861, 0.844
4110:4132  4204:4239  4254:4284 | 1.69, 0.832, 0.811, 0.862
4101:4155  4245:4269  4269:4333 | -0.61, 0.815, 0.859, 0.846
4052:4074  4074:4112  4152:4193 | 3.52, 0.829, 0.761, 0.866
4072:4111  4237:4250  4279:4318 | -0.75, 0.768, 0.866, 0.837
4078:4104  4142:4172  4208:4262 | -2.44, 0.771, 0.862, 0.828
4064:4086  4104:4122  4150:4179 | 2.02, 0.841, 0.76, 0.876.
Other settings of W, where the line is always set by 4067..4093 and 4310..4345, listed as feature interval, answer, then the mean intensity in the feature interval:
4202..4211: -0.05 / 0.878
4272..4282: -0.02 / 0.857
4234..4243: -0.03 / 0.868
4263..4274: -0.01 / 0.849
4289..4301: 0.01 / 0.834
